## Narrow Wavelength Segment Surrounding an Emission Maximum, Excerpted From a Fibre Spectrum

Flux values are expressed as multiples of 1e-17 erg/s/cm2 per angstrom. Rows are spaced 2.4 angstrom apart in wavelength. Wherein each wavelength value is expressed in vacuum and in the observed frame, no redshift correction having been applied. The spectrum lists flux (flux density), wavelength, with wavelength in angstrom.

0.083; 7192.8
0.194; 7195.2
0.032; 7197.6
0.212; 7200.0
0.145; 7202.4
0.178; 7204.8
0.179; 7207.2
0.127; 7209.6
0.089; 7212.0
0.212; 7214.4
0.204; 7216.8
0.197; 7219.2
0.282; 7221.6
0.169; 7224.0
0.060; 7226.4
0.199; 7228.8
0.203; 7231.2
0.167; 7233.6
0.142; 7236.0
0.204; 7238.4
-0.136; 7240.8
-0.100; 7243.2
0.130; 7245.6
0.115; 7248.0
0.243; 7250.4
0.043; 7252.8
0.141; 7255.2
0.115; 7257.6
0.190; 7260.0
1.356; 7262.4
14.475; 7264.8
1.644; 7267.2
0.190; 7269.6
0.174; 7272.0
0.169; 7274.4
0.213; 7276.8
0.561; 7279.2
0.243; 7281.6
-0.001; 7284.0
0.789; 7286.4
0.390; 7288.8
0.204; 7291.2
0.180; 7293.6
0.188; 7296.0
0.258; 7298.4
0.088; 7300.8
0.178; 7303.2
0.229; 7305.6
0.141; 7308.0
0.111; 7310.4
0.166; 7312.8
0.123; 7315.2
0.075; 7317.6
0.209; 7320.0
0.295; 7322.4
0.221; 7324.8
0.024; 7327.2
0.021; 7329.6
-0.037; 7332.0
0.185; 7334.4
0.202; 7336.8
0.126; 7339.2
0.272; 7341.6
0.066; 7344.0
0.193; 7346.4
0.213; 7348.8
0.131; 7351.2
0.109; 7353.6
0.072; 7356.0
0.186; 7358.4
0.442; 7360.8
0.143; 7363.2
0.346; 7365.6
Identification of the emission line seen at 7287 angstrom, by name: [N II] 6583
